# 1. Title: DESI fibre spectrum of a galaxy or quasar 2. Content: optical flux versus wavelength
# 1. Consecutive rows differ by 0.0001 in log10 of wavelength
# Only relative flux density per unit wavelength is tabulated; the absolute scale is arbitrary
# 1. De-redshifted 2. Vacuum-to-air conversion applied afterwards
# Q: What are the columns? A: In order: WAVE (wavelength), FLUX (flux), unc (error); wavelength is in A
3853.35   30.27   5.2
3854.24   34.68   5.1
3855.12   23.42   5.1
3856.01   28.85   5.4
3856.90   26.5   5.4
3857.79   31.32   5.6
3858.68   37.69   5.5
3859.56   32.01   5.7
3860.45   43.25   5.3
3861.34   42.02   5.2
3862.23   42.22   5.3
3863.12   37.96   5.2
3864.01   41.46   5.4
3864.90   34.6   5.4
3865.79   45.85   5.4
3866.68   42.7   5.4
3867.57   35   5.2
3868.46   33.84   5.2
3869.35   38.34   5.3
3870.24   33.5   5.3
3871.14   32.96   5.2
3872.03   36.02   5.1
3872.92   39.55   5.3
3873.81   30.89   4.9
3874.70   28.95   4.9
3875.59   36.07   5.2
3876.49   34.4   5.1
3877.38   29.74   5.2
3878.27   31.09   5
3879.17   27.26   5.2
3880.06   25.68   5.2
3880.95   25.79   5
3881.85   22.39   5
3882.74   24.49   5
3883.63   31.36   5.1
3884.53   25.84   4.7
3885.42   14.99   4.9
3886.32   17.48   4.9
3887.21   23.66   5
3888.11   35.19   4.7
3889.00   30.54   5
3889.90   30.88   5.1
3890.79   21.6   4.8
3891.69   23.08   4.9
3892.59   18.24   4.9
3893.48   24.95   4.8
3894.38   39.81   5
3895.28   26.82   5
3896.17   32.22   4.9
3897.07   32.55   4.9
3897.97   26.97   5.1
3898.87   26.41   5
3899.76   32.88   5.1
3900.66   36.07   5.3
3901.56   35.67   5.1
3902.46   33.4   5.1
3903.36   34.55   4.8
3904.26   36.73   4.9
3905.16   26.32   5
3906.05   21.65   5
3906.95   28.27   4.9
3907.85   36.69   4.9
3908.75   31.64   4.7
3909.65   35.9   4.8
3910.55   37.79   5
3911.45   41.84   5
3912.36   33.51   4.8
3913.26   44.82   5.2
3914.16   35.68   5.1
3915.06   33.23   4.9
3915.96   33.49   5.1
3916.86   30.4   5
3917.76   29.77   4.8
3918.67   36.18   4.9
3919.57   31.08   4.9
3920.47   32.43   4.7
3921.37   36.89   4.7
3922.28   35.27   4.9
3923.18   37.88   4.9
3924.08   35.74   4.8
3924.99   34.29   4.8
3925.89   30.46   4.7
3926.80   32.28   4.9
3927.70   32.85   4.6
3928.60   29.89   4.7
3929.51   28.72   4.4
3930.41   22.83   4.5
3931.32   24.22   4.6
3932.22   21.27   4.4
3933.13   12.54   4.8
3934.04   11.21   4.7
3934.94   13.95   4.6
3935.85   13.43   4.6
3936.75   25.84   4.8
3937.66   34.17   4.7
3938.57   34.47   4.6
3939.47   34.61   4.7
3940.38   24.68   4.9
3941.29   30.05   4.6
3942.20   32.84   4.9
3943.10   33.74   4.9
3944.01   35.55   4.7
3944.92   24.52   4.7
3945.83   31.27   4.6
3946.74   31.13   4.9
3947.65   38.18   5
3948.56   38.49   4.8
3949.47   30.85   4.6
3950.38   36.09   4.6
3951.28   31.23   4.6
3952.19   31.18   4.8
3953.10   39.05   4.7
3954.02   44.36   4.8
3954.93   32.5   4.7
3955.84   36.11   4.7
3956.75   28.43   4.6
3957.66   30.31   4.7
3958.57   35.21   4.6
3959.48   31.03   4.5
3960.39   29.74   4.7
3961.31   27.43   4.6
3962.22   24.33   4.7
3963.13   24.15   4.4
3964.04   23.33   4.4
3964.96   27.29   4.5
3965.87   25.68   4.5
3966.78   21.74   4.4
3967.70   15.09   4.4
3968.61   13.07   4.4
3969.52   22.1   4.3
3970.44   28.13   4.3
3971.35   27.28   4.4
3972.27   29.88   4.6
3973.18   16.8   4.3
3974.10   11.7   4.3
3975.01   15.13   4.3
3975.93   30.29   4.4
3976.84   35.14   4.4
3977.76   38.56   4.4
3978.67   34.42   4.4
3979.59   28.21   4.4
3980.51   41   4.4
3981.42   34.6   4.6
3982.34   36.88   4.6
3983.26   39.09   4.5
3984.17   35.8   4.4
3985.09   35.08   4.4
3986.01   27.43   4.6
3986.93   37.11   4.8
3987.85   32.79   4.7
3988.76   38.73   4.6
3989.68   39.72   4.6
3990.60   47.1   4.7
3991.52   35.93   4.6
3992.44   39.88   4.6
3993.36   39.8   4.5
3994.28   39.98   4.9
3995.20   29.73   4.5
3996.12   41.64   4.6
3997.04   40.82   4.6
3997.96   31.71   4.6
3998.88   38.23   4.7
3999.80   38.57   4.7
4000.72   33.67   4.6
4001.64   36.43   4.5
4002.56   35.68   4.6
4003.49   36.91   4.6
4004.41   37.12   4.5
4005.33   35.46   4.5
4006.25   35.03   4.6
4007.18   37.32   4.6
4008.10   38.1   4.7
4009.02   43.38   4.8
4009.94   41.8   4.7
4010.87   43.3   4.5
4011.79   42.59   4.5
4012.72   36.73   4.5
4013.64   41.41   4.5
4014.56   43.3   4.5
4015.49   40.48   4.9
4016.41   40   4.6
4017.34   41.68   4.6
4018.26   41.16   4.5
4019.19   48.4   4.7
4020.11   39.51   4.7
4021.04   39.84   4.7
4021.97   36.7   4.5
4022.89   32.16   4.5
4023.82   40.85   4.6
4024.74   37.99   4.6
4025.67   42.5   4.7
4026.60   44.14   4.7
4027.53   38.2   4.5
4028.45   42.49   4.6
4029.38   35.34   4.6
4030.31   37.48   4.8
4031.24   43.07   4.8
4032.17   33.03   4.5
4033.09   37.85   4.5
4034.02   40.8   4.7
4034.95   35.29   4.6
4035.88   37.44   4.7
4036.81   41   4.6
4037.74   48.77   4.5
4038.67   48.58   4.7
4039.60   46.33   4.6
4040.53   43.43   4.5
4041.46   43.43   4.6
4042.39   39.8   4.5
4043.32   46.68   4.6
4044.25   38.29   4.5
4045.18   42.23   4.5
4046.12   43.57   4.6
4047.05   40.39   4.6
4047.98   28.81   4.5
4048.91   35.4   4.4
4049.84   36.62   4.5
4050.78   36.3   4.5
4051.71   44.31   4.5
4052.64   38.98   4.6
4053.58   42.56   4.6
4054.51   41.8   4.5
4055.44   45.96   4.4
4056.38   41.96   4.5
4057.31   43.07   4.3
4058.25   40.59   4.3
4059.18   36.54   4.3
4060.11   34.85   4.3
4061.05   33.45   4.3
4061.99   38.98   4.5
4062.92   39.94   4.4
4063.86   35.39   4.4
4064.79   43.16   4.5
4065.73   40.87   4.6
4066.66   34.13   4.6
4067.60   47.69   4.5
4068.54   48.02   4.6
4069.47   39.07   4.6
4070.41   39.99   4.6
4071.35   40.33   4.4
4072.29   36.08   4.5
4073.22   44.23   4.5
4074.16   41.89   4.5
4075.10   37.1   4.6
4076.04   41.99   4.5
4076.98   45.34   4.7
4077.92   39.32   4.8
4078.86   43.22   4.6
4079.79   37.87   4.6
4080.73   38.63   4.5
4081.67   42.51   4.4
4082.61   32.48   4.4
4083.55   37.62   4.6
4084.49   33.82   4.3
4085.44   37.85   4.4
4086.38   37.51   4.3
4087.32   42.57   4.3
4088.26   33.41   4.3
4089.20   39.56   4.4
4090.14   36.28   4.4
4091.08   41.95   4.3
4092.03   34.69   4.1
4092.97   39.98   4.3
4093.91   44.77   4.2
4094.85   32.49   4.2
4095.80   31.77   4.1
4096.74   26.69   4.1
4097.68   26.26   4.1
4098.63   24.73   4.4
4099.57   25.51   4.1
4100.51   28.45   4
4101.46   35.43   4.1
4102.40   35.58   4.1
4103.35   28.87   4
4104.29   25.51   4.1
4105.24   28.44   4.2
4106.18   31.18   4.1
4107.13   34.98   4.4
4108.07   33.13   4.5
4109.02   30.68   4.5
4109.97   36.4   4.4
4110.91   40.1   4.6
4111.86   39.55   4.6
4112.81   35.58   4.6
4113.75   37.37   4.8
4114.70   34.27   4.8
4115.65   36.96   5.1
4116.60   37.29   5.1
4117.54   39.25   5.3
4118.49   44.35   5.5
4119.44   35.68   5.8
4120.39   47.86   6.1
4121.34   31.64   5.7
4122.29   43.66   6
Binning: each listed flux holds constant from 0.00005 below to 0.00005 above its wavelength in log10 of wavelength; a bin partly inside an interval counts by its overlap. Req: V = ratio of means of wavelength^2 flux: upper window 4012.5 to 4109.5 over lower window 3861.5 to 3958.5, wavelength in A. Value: 1.32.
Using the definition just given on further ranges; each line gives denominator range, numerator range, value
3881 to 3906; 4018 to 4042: 1.54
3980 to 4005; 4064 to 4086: 1.13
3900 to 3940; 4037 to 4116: 1.33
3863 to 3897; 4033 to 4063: 1.44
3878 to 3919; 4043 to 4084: 1.44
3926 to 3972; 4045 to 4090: 1.49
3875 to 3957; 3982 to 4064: 1.36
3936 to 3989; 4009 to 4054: 1.38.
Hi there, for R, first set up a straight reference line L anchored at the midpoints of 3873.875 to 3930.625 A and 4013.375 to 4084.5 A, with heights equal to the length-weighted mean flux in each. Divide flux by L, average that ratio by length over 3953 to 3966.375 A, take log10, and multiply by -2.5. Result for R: 0.14 mag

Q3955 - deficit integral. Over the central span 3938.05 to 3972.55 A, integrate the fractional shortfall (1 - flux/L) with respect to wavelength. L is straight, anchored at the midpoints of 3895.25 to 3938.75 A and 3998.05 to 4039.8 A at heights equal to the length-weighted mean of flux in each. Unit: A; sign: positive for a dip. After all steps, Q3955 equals 4.1 A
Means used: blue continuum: 30.7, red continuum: 39.6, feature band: 29.9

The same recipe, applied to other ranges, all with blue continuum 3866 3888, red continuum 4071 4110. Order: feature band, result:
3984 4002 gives -2.1 A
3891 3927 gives -1.6 A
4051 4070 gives -3.1 A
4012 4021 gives -2.0 A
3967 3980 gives 3.2 A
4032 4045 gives -2.8 A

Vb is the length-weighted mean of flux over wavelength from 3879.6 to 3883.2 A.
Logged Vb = 24.7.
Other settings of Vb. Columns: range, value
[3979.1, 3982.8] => 35.1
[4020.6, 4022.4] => 38.2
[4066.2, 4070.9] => 41.7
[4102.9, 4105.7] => 27.6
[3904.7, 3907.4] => 25.5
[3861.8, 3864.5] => 40.4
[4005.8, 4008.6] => 36.9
